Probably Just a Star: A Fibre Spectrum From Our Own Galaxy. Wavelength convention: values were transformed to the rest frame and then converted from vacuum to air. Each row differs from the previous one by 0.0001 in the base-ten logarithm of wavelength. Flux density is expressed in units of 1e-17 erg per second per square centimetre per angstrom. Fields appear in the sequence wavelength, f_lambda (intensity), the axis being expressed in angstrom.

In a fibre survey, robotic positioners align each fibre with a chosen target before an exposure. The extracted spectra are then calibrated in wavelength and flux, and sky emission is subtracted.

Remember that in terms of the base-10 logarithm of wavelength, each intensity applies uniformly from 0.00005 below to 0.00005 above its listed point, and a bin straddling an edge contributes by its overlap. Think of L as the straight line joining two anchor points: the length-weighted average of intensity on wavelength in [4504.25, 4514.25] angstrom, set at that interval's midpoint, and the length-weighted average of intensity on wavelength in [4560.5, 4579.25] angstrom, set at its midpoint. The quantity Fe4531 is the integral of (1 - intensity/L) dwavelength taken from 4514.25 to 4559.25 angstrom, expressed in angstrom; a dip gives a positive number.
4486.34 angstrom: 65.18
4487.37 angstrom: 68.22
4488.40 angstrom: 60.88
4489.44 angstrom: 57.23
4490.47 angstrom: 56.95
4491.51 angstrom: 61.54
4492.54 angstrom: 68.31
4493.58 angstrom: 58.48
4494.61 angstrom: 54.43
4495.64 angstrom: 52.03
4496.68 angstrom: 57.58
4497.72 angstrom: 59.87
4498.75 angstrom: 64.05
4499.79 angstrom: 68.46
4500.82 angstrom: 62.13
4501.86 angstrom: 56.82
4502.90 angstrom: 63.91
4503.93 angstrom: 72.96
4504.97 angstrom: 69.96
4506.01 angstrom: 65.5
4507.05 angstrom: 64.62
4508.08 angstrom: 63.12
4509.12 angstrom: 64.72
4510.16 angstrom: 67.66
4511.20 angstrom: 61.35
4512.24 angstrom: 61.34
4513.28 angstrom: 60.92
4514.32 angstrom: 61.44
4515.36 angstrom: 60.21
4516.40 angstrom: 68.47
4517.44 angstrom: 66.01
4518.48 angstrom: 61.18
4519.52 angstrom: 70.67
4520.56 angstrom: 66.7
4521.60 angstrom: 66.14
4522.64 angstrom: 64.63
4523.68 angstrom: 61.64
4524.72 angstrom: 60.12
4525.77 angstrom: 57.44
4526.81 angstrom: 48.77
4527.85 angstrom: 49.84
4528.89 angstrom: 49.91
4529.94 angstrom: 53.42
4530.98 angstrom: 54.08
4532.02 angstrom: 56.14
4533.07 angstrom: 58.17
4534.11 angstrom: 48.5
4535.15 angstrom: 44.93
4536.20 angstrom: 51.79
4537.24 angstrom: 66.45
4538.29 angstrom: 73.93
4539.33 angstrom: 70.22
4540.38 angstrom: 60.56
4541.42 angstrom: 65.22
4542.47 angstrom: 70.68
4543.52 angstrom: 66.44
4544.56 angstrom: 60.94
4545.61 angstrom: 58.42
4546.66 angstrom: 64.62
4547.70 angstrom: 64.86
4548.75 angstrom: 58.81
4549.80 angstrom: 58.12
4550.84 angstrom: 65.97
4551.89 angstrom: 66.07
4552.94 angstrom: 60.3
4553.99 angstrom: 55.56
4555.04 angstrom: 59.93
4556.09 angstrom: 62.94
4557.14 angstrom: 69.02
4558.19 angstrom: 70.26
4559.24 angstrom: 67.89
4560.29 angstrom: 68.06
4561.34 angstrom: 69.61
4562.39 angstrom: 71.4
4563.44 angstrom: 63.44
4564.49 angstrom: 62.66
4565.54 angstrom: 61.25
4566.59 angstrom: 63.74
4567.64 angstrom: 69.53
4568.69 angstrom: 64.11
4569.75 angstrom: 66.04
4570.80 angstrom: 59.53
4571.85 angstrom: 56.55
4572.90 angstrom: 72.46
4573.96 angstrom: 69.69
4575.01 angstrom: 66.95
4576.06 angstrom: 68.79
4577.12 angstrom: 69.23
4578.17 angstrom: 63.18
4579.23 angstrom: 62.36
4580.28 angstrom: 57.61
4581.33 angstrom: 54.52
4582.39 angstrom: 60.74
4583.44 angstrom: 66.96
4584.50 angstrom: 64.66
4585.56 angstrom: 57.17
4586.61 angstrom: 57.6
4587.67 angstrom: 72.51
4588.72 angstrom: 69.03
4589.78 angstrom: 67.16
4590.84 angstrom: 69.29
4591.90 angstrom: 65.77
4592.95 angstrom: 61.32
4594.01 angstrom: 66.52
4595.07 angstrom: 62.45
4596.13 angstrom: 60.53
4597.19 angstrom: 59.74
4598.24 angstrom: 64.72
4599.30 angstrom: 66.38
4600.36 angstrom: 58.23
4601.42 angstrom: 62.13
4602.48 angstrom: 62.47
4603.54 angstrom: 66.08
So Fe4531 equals 2.6 angstrom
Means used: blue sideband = 64.3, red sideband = 65.7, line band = 61.2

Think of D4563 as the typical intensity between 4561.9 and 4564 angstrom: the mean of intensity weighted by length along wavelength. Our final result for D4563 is 67.3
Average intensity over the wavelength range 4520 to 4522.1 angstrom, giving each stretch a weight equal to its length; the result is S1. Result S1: 66.6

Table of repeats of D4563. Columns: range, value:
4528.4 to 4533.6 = 54.3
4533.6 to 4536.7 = 48.4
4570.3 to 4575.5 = 65.1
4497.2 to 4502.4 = 62.3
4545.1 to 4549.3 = 61.6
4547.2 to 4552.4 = 62.8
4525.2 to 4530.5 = 51.9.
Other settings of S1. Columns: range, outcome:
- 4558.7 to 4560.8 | 68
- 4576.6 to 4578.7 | 66.2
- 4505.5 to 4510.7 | 65.1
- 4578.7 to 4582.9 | 58.8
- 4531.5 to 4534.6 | 54.3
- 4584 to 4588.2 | 63.1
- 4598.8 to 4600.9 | 62.2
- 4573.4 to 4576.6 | 68.4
